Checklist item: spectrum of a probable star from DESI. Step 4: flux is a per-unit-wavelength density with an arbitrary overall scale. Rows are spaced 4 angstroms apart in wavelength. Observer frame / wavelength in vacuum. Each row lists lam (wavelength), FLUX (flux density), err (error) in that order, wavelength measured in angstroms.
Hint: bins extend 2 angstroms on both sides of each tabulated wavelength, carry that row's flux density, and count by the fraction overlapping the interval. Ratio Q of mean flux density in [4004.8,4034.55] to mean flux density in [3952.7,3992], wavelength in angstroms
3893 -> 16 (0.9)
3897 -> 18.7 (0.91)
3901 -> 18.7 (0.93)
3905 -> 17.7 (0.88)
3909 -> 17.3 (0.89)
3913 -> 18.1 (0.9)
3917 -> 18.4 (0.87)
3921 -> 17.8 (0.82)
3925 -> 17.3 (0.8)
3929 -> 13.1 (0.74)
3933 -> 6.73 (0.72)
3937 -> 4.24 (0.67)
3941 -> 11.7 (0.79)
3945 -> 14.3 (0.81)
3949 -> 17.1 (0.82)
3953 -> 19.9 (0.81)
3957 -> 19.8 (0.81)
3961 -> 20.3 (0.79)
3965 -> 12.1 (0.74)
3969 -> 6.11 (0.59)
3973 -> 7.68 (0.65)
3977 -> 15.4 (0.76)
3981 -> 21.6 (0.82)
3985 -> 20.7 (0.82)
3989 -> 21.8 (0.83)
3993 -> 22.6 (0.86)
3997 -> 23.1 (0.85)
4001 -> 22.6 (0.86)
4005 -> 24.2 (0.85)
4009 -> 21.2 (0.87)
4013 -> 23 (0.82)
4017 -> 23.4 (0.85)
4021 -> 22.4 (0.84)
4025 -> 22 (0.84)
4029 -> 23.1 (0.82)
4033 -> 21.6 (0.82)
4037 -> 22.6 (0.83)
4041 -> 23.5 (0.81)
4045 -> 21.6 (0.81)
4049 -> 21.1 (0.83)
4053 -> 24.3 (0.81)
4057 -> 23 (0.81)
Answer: 1.4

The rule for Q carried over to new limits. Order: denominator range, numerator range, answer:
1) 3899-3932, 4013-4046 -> 1.33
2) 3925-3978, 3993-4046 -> 1.73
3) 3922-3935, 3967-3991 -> 1.22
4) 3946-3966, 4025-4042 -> 1.26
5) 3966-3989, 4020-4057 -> 1.51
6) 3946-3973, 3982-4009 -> 1.47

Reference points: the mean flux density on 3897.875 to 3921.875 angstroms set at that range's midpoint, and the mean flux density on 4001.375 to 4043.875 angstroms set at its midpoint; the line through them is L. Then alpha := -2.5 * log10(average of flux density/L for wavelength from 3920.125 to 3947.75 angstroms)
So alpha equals 0.49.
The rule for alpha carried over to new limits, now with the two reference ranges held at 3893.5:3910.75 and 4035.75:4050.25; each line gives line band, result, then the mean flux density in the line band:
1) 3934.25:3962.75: 0.276 mag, 15.1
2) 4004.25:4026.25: -0.062 mag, 22.6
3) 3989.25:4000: -0.095 mag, 22.7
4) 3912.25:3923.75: 0.022 mag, 18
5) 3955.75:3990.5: 0.249 mag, 16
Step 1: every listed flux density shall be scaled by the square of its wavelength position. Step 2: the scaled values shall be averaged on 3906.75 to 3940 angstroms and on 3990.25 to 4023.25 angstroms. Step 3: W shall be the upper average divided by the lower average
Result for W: 1.69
